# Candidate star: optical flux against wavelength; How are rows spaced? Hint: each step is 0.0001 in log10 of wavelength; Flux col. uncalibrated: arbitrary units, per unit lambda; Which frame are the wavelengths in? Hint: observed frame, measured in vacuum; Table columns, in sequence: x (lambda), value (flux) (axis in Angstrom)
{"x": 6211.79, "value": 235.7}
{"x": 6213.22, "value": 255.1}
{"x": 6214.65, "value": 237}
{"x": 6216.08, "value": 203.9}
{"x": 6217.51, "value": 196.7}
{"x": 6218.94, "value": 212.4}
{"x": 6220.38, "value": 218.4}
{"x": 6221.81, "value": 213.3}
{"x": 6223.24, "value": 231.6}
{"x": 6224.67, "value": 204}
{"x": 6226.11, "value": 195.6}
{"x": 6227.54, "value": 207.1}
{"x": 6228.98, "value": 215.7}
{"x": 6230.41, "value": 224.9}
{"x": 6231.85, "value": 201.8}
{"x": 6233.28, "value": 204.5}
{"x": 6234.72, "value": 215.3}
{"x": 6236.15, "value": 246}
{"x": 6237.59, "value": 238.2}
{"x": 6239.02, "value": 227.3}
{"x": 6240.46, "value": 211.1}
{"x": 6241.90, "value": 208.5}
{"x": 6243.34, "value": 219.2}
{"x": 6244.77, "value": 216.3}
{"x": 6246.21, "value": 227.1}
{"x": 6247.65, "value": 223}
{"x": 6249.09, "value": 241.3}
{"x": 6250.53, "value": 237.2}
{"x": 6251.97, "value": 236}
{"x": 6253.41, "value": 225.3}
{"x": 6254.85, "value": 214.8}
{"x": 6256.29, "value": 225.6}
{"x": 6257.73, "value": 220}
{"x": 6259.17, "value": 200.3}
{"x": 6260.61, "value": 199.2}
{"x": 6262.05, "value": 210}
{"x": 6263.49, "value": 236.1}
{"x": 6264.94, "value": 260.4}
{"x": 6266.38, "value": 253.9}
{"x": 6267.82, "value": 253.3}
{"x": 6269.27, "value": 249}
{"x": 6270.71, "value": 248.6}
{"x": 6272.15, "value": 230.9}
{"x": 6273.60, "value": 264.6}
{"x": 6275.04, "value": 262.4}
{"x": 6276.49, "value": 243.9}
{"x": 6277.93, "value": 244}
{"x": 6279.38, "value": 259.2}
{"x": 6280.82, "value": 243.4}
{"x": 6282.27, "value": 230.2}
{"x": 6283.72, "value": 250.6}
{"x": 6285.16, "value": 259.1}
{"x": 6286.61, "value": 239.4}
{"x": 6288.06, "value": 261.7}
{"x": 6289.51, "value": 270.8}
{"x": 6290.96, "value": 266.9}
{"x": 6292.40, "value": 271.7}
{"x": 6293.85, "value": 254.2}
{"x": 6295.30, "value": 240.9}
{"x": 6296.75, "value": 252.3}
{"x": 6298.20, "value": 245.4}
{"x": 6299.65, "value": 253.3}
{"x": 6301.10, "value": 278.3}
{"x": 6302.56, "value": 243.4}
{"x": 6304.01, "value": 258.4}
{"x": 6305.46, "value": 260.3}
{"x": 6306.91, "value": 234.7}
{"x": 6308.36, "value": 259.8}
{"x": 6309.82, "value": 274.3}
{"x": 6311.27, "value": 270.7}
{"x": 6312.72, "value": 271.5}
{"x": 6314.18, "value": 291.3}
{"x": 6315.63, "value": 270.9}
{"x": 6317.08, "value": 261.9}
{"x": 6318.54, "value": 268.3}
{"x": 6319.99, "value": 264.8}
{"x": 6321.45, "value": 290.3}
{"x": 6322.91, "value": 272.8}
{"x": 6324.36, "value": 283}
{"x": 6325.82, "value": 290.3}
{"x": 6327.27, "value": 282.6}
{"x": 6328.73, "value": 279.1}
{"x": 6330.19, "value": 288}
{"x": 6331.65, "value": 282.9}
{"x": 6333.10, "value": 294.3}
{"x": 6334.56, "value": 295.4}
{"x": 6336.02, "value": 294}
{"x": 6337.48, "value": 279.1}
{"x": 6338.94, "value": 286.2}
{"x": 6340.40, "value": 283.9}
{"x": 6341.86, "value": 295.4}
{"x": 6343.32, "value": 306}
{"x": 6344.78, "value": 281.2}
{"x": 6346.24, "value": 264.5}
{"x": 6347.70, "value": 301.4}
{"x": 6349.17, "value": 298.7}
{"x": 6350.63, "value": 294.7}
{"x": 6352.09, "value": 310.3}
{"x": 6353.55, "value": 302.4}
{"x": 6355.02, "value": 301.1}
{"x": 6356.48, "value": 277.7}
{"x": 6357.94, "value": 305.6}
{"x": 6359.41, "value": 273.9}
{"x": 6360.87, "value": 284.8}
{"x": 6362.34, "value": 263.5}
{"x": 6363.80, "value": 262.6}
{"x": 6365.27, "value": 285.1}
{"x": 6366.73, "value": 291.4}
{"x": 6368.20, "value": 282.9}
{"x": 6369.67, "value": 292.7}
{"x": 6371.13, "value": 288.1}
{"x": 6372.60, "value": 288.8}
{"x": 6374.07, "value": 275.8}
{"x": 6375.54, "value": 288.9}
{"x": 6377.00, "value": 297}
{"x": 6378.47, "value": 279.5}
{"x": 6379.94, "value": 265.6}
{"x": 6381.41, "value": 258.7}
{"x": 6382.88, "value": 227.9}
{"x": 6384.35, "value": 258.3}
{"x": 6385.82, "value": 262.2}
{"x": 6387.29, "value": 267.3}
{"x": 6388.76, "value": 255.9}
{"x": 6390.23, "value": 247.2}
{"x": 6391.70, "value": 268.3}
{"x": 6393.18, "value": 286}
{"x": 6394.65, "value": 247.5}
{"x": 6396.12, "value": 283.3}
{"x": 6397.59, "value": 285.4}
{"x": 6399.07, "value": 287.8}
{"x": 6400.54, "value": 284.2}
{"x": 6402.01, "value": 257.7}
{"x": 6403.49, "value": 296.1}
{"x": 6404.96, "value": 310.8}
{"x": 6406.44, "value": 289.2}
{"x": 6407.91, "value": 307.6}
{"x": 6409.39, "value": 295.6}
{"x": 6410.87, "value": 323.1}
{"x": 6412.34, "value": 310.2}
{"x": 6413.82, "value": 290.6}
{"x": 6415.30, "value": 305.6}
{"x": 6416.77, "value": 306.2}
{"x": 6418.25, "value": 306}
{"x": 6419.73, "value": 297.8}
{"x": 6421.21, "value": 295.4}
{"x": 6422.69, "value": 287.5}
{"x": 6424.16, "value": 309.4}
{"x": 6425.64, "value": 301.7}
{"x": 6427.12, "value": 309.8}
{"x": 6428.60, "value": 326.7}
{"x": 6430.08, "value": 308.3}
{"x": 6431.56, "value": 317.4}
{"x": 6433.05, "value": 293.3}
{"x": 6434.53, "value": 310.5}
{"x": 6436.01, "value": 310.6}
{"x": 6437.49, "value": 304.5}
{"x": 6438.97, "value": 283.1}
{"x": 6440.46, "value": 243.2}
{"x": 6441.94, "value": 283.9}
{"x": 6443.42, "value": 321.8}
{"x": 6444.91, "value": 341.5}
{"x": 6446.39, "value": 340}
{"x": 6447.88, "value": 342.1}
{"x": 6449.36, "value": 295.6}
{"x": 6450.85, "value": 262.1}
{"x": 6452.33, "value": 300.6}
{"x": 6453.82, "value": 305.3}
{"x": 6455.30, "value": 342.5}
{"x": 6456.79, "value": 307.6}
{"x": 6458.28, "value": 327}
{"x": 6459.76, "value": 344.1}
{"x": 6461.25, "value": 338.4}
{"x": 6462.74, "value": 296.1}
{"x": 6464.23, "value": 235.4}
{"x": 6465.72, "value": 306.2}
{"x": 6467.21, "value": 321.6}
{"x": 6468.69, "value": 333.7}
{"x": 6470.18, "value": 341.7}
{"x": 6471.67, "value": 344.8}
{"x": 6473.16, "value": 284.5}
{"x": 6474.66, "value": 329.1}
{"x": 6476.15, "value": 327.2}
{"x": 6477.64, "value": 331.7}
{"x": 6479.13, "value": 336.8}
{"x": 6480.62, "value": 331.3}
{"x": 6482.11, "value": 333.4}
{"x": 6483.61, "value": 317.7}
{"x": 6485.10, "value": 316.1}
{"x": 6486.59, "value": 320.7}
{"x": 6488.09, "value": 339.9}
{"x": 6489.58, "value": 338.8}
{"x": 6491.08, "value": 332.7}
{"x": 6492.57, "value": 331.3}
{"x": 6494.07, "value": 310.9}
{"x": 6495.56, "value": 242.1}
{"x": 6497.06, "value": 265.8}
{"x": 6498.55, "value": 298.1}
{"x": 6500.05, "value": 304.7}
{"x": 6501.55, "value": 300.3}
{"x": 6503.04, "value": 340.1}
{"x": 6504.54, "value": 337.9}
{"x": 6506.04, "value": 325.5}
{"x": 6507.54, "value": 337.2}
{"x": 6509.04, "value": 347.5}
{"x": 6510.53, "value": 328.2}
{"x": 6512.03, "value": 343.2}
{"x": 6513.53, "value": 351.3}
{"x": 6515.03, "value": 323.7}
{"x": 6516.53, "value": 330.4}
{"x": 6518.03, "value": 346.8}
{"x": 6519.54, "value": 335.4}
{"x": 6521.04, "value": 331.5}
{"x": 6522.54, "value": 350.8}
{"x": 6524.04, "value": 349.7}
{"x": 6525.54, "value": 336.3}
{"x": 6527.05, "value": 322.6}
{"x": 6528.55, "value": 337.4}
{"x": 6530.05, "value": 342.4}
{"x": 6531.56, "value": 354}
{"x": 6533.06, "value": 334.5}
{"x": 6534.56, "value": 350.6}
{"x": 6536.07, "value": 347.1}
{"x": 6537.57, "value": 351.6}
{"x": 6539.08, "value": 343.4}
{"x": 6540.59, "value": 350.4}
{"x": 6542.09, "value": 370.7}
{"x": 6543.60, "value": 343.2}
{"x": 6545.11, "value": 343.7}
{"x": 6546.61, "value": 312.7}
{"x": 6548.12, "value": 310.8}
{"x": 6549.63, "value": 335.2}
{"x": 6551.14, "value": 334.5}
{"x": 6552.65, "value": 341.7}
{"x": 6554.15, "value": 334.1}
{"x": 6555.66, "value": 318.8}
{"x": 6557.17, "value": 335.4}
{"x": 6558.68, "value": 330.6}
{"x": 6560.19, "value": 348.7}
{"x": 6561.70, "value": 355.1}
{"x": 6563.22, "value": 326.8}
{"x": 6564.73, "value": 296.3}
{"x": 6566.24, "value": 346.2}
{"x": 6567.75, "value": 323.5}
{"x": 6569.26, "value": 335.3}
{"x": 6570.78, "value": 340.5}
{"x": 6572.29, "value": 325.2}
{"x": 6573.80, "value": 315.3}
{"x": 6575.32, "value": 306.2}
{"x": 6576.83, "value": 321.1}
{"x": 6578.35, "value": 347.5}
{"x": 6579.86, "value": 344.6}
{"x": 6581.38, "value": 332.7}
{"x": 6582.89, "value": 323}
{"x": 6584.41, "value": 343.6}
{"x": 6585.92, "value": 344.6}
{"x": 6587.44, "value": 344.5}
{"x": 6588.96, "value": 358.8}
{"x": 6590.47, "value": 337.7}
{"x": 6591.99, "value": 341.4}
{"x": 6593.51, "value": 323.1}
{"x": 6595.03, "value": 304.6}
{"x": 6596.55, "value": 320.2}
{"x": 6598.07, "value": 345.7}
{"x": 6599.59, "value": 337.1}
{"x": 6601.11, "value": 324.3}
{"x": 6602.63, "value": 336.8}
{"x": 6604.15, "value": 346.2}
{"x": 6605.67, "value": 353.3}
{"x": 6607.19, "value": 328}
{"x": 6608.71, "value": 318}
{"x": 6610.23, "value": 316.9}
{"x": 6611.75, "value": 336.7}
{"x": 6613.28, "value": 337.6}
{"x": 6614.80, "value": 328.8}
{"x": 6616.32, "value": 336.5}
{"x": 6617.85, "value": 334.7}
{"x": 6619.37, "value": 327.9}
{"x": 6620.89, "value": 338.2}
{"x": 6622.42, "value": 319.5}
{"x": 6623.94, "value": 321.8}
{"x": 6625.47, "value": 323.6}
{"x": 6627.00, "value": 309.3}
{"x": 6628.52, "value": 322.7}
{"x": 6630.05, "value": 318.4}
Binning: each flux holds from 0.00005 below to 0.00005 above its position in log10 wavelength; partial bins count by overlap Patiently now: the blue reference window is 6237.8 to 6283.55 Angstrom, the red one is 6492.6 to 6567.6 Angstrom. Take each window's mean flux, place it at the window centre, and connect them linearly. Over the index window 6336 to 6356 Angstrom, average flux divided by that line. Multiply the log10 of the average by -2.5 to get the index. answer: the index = -0.11 mag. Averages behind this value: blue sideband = 233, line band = 293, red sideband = 332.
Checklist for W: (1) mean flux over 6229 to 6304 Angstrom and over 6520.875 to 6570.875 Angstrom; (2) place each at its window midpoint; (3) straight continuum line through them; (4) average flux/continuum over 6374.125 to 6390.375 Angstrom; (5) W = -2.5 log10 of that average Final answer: 0.05 mag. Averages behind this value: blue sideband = 238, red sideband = 338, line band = 266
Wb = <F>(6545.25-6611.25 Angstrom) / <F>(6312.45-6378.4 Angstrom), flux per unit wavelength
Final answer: 1.2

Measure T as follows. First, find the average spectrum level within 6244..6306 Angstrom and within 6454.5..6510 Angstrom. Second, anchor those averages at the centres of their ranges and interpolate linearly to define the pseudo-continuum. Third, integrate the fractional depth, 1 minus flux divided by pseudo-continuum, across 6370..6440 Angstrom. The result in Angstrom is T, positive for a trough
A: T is 0.7 Angstrom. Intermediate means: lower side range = 243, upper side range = 320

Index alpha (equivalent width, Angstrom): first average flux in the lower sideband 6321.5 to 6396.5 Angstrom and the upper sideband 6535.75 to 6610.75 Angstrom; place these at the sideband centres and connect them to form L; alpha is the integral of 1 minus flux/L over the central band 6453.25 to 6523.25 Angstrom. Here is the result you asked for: -2.1 Angstrom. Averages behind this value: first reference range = 281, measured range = 323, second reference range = 334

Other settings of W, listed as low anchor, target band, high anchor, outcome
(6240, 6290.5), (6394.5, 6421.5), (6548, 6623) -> -0.06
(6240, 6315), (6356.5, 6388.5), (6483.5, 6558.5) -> 0.01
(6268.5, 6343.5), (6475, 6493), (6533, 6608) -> -0.06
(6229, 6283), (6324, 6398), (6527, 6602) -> -0.06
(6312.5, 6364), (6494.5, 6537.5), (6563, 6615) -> -0.04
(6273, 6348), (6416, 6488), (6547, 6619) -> -0.04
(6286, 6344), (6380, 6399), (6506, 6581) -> 0.12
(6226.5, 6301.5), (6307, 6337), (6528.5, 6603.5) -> -0.09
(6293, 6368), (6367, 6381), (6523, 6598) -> 0.02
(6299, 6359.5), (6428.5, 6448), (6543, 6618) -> -0.02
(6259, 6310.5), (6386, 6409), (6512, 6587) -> 0.03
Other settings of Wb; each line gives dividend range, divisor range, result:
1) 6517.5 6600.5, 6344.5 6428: 1.18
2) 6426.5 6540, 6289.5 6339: 1.19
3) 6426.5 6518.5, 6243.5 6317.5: 1.28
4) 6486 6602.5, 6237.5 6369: 1.27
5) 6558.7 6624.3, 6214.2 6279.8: 1.47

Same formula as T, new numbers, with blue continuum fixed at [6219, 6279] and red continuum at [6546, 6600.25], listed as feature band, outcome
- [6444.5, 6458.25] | -1.1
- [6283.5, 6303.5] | -1.3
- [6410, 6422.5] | -1.0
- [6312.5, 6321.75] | -0.9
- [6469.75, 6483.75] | -1.3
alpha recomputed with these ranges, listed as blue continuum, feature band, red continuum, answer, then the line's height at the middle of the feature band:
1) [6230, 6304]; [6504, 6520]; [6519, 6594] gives -0.8 Angstrom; 322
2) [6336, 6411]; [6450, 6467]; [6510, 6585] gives 0.1 Angstrom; 309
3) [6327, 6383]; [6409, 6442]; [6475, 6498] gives 0.2 Angstrom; 303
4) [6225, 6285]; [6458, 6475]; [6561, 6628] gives -1.3 Angstrom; 293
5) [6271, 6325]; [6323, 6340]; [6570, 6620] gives -1.2 Angstrom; 268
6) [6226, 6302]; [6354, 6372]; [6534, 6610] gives -1.1 Angstrom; 268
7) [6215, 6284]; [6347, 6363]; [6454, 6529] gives -1.4 Angstrom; 269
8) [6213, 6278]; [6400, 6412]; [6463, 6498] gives -0.4 Angstrom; 287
